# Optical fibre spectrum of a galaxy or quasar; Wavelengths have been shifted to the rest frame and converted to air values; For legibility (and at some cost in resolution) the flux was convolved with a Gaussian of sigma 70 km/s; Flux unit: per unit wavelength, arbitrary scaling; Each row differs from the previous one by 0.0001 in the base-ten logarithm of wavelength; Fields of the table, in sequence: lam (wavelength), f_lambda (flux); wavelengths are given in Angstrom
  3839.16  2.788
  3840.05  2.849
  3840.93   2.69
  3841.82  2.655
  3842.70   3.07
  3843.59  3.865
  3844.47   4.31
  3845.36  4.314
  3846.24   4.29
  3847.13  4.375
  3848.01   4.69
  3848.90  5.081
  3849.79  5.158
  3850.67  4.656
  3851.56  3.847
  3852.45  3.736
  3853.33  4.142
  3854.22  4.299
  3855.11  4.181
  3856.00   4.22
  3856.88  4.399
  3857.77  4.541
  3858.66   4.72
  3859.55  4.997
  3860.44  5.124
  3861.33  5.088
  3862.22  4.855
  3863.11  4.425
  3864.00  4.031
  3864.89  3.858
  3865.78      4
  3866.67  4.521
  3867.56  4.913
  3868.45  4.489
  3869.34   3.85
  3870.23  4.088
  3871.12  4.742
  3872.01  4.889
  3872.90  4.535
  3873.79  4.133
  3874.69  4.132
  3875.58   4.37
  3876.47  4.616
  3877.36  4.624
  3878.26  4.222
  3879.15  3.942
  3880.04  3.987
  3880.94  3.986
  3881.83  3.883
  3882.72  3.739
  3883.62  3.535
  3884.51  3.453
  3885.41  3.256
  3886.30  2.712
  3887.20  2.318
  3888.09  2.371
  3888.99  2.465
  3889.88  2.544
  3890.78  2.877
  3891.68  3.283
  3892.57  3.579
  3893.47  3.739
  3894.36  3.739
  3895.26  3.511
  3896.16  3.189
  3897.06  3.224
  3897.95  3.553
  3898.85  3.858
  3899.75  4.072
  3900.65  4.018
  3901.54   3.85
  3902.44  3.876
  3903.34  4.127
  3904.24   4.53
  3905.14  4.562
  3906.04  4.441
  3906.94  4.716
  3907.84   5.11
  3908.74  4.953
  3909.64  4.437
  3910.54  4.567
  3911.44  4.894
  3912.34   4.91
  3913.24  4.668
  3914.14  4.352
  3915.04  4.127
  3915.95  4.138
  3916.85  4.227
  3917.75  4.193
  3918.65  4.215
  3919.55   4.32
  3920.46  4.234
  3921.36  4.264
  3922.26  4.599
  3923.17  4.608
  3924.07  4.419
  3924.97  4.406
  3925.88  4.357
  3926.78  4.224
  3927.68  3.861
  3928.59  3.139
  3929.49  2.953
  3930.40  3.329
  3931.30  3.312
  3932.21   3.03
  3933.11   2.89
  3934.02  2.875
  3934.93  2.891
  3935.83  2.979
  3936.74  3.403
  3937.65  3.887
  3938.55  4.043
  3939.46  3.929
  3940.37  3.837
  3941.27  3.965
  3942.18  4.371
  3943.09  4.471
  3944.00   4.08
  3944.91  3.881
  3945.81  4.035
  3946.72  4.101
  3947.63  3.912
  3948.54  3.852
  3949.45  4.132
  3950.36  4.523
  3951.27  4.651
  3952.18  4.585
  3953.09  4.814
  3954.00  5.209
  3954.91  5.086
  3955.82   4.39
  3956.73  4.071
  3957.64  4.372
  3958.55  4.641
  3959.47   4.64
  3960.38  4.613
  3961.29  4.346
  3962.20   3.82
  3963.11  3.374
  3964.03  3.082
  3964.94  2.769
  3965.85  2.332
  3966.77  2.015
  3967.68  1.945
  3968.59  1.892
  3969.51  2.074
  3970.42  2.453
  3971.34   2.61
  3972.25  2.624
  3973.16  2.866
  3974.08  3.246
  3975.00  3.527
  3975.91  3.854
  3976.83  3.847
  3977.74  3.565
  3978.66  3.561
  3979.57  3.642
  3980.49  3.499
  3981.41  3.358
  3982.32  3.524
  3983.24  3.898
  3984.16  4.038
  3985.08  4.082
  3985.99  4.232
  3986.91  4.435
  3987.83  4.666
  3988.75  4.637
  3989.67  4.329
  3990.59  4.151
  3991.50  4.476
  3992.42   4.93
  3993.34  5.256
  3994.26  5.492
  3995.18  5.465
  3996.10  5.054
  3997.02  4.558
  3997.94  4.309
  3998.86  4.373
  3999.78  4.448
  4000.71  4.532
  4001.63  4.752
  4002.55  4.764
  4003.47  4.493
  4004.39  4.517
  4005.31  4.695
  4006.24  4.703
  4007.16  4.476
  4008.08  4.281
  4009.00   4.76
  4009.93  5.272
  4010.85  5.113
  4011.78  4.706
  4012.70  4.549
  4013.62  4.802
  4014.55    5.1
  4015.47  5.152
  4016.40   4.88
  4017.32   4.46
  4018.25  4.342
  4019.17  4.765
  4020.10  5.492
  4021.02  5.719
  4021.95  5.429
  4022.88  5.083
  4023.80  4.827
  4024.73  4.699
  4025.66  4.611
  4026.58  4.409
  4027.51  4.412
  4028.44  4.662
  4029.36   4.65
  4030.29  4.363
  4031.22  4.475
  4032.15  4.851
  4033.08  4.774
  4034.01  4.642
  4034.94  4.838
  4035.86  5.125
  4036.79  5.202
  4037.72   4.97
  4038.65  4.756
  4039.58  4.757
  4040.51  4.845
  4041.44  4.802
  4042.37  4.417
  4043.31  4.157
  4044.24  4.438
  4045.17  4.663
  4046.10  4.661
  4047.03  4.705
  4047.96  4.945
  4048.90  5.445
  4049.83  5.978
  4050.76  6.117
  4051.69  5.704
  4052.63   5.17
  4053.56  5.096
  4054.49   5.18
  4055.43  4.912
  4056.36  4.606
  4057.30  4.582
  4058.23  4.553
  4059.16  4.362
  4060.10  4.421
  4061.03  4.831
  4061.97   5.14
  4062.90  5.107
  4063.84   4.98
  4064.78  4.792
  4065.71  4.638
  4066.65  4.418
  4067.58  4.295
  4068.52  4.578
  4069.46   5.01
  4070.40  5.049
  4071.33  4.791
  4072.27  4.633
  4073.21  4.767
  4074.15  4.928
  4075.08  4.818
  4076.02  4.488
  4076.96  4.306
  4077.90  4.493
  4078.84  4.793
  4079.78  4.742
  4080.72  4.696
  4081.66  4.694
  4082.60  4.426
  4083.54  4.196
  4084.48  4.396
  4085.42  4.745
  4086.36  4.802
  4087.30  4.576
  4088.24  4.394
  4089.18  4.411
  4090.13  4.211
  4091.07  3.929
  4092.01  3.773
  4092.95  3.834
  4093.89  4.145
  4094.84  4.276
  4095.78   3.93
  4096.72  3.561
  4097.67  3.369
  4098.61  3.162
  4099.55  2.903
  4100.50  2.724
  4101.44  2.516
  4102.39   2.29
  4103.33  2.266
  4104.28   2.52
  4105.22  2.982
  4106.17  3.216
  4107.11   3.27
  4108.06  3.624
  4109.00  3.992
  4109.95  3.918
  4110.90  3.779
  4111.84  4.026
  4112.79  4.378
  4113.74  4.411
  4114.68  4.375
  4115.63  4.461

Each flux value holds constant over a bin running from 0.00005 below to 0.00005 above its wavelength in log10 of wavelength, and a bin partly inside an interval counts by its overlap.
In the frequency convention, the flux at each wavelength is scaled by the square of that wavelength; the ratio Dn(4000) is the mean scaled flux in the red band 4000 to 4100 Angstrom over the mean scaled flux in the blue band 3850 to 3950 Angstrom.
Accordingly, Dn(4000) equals 1.25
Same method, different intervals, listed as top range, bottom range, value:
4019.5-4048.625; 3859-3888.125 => 1.26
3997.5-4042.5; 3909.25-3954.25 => 1.23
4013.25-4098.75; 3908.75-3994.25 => 1.27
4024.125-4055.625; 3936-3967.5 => 1.27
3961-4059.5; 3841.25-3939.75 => 1.16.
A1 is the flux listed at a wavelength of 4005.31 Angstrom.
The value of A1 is 4.695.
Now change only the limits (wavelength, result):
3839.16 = 2.788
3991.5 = 4.476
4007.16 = 4.476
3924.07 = 4.419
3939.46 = 3.929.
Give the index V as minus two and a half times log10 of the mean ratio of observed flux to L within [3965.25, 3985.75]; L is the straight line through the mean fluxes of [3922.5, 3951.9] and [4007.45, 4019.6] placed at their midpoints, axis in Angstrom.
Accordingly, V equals 0.35 mag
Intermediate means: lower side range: 3.83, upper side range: 4.78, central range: 3.12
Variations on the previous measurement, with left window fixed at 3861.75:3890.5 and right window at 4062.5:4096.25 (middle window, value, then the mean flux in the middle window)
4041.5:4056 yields -0.136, 5.03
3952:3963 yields -0.089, 4.51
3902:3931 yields -0.069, 4.3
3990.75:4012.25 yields -0.110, 4.75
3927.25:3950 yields 0.128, 3.65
